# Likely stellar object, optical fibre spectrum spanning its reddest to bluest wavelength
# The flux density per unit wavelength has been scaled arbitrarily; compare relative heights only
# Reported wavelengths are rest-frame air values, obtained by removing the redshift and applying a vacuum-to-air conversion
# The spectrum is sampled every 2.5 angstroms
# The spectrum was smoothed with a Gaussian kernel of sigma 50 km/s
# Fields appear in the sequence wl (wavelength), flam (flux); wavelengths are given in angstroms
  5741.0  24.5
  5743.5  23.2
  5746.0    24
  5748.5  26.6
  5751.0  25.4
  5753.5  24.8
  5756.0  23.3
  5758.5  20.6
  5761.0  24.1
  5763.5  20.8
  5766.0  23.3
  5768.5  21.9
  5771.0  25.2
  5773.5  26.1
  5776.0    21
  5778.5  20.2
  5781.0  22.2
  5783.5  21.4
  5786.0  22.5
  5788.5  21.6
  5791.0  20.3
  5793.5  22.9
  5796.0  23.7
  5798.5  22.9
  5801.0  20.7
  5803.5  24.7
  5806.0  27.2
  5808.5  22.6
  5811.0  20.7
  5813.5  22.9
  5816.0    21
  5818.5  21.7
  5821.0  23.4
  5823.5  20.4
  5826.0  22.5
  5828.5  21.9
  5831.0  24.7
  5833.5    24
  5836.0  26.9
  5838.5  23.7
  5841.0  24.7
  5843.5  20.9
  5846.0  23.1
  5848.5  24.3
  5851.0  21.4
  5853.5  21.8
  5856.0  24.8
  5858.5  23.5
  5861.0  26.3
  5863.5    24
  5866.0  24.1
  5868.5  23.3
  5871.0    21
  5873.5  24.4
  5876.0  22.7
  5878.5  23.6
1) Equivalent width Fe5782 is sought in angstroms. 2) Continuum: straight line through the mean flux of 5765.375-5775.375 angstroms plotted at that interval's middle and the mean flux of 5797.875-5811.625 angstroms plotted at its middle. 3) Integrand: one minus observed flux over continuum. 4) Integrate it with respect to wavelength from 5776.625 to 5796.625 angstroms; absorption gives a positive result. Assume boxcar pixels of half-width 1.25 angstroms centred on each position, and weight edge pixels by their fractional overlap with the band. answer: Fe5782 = 1.58 angstroms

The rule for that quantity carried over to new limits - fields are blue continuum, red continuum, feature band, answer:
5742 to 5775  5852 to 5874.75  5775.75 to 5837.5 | 3.0 angstroms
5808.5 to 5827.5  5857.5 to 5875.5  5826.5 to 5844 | -1.1 angstroms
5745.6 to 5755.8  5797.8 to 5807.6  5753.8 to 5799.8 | 3.8 angstroms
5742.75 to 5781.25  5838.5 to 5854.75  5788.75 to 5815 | 0.3 angstroms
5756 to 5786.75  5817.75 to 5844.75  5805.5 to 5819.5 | 0.3 angstroms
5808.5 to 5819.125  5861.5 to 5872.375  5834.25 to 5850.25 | -0.9 angstroms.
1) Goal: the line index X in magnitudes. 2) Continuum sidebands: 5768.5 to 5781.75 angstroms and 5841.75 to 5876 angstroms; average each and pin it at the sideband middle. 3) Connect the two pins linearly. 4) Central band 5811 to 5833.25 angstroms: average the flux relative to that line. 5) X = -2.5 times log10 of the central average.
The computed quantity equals 0.04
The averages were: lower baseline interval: 22.9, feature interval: 22.3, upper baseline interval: 23.3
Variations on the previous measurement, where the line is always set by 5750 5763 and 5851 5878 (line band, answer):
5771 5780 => 0.03 mag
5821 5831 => 0.06 mag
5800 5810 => -0.02 mag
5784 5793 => 0.09 mag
